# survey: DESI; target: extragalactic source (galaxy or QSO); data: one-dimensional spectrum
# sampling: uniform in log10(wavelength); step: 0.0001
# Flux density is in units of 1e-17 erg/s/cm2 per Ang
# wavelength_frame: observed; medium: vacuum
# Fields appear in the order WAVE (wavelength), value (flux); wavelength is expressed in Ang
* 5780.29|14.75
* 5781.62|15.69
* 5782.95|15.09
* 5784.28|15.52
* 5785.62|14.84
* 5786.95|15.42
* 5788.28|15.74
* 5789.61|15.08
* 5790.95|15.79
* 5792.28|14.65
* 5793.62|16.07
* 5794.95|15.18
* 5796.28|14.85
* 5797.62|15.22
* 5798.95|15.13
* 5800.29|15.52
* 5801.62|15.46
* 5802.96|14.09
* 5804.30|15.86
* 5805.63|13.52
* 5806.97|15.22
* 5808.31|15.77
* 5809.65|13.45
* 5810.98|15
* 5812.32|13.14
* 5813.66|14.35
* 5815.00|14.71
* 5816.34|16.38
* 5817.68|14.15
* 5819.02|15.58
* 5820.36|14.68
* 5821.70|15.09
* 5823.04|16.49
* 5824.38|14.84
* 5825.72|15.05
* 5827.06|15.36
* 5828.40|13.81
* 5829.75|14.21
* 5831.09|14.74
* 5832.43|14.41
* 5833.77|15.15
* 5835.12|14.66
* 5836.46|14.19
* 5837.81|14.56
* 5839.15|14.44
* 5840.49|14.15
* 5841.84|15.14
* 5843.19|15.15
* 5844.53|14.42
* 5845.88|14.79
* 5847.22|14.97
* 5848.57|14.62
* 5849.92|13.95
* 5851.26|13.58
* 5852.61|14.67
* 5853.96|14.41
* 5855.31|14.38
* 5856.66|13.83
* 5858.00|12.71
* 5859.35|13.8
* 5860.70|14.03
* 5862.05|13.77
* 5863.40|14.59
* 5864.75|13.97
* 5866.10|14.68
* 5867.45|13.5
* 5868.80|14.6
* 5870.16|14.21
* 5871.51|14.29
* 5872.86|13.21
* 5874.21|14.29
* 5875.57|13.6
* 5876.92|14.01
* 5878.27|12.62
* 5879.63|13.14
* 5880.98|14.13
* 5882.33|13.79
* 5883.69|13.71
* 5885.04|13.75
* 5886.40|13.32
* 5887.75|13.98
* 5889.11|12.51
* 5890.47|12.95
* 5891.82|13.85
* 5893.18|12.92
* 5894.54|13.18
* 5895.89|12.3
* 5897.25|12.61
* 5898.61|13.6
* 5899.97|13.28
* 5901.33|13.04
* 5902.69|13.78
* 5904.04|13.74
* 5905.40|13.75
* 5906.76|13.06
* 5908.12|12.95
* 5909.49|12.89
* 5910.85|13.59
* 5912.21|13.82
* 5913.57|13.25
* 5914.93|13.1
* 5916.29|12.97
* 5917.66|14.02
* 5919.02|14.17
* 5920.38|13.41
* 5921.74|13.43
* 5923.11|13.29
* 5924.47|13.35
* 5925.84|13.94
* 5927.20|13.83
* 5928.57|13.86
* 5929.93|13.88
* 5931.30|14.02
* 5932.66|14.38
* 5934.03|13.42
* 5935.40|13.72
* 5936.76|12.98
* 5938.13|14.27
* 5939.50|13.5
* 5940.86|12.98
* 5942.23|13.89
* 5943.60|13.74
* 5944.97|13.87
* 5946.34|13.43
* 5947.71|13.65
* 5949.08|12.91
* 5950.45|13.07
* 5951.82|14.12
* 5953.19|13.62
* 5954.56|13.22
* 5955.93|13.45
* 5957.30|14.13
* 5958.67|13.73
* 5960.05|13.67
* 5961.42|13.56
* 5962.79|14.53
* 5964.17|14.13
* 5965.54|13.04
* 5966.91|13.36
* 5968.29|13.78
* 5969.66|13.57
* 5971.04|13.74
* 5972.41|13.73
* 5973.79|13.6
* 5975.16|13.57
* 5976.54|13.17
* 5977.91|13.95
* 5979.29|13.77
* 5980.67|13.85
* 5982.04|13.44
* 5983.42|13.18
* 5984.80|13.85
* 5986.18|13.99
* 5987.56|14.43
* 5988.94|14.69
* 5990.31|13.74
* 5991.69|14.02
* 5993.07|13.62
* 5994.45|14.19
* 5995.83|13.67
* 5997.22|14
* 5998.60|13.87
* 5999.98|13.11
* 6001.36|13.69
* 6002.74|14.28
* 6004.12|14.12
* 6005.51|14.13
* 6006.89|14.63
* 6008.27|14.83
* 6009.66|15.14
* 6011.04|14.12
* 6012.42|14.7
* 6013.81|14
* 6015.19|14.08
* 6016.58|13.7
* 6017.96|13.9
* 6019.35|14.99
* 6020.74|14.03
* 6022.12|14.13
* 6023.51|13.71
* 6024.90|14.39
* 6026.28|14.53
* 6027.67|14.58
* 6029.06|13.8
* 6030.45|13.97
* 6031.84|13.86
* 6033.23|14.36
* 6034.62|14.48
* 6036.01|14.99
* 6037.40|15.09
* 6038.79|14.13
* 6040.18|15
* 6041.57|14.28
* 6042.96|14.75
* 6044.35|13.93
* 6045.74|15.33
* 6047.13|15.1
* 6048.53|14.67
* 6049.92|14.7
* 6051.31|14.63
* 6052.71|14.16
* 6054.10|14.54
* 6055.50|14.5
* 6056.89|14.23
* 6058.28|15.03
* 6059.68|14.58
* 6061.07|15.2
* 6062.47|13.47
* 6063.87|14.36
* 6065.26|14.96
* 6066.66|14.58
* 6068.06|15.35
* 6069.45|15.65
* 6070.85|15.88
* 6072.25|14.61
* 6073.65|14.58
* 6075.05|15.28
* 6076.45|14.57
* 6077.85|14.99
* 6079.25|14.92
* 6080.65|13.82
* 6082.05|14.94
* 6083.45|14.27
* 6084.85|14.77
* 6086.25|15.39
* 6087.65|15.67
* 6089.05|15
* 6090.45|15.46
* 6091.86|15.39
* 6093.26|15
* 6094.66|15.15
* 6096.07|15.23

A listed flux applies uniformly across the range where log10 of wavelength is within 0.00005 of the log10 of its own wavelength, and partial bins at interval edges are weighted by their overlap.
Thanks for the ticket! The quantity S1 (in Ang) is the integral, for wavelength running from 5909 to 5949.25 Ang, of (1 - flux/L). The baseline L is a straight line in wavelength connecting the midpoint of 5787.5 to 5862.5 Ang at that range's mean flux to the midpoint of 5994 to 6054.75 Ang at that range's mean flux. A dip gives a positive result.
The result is 2.5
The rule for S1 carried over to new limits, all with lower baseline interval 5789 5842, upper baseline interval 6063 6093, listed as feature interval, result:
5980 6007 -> 1.9 Ang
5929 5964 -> 2.9 Ang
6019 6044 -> 1.0 Ang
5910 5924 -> 1.3 Ang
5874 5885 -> 0.9 Ang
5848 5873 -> 1.4 Ang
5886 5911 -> 2.8 Ang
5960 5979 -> 1.6 Ang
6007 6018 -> 0.4 Ang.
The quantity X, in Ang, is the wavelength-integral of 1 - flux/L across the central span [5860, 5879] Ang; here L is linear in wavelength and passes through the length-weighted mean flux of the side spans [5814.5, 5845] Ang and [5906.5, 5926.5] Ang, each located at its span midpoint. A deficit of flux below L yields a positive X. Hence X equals 0.3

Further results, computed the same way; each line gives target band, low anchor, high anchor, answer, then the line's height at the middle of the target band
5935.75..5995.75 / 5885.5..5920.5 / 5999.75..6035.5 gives 0.50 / 13.8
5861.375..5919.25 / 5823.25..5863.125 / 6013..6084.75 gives 3.67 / 14.5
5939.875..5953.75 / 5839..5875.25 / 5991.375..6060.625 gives 0.73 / 14.3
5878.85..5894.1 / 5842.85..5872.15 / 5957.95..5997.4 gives 0.71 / 14.1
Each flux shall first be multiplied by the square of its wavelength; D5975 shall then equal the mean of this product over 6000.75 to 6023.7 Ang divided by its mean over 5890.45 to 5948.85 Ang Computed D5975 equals 1.1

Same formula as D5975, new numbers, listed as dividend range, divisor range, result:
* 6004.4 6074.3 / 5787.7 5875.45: 1.07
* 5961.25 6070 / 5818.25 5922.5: 1.07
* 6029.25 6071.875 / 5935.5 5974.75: 1.11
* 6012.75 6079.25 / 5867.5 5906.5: 1.14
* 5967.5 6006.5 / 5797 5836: 0.99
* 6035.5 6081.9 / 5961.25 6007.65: 1.09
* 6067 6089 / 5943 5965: 1.14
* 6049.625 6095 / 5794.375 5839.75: 1.09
